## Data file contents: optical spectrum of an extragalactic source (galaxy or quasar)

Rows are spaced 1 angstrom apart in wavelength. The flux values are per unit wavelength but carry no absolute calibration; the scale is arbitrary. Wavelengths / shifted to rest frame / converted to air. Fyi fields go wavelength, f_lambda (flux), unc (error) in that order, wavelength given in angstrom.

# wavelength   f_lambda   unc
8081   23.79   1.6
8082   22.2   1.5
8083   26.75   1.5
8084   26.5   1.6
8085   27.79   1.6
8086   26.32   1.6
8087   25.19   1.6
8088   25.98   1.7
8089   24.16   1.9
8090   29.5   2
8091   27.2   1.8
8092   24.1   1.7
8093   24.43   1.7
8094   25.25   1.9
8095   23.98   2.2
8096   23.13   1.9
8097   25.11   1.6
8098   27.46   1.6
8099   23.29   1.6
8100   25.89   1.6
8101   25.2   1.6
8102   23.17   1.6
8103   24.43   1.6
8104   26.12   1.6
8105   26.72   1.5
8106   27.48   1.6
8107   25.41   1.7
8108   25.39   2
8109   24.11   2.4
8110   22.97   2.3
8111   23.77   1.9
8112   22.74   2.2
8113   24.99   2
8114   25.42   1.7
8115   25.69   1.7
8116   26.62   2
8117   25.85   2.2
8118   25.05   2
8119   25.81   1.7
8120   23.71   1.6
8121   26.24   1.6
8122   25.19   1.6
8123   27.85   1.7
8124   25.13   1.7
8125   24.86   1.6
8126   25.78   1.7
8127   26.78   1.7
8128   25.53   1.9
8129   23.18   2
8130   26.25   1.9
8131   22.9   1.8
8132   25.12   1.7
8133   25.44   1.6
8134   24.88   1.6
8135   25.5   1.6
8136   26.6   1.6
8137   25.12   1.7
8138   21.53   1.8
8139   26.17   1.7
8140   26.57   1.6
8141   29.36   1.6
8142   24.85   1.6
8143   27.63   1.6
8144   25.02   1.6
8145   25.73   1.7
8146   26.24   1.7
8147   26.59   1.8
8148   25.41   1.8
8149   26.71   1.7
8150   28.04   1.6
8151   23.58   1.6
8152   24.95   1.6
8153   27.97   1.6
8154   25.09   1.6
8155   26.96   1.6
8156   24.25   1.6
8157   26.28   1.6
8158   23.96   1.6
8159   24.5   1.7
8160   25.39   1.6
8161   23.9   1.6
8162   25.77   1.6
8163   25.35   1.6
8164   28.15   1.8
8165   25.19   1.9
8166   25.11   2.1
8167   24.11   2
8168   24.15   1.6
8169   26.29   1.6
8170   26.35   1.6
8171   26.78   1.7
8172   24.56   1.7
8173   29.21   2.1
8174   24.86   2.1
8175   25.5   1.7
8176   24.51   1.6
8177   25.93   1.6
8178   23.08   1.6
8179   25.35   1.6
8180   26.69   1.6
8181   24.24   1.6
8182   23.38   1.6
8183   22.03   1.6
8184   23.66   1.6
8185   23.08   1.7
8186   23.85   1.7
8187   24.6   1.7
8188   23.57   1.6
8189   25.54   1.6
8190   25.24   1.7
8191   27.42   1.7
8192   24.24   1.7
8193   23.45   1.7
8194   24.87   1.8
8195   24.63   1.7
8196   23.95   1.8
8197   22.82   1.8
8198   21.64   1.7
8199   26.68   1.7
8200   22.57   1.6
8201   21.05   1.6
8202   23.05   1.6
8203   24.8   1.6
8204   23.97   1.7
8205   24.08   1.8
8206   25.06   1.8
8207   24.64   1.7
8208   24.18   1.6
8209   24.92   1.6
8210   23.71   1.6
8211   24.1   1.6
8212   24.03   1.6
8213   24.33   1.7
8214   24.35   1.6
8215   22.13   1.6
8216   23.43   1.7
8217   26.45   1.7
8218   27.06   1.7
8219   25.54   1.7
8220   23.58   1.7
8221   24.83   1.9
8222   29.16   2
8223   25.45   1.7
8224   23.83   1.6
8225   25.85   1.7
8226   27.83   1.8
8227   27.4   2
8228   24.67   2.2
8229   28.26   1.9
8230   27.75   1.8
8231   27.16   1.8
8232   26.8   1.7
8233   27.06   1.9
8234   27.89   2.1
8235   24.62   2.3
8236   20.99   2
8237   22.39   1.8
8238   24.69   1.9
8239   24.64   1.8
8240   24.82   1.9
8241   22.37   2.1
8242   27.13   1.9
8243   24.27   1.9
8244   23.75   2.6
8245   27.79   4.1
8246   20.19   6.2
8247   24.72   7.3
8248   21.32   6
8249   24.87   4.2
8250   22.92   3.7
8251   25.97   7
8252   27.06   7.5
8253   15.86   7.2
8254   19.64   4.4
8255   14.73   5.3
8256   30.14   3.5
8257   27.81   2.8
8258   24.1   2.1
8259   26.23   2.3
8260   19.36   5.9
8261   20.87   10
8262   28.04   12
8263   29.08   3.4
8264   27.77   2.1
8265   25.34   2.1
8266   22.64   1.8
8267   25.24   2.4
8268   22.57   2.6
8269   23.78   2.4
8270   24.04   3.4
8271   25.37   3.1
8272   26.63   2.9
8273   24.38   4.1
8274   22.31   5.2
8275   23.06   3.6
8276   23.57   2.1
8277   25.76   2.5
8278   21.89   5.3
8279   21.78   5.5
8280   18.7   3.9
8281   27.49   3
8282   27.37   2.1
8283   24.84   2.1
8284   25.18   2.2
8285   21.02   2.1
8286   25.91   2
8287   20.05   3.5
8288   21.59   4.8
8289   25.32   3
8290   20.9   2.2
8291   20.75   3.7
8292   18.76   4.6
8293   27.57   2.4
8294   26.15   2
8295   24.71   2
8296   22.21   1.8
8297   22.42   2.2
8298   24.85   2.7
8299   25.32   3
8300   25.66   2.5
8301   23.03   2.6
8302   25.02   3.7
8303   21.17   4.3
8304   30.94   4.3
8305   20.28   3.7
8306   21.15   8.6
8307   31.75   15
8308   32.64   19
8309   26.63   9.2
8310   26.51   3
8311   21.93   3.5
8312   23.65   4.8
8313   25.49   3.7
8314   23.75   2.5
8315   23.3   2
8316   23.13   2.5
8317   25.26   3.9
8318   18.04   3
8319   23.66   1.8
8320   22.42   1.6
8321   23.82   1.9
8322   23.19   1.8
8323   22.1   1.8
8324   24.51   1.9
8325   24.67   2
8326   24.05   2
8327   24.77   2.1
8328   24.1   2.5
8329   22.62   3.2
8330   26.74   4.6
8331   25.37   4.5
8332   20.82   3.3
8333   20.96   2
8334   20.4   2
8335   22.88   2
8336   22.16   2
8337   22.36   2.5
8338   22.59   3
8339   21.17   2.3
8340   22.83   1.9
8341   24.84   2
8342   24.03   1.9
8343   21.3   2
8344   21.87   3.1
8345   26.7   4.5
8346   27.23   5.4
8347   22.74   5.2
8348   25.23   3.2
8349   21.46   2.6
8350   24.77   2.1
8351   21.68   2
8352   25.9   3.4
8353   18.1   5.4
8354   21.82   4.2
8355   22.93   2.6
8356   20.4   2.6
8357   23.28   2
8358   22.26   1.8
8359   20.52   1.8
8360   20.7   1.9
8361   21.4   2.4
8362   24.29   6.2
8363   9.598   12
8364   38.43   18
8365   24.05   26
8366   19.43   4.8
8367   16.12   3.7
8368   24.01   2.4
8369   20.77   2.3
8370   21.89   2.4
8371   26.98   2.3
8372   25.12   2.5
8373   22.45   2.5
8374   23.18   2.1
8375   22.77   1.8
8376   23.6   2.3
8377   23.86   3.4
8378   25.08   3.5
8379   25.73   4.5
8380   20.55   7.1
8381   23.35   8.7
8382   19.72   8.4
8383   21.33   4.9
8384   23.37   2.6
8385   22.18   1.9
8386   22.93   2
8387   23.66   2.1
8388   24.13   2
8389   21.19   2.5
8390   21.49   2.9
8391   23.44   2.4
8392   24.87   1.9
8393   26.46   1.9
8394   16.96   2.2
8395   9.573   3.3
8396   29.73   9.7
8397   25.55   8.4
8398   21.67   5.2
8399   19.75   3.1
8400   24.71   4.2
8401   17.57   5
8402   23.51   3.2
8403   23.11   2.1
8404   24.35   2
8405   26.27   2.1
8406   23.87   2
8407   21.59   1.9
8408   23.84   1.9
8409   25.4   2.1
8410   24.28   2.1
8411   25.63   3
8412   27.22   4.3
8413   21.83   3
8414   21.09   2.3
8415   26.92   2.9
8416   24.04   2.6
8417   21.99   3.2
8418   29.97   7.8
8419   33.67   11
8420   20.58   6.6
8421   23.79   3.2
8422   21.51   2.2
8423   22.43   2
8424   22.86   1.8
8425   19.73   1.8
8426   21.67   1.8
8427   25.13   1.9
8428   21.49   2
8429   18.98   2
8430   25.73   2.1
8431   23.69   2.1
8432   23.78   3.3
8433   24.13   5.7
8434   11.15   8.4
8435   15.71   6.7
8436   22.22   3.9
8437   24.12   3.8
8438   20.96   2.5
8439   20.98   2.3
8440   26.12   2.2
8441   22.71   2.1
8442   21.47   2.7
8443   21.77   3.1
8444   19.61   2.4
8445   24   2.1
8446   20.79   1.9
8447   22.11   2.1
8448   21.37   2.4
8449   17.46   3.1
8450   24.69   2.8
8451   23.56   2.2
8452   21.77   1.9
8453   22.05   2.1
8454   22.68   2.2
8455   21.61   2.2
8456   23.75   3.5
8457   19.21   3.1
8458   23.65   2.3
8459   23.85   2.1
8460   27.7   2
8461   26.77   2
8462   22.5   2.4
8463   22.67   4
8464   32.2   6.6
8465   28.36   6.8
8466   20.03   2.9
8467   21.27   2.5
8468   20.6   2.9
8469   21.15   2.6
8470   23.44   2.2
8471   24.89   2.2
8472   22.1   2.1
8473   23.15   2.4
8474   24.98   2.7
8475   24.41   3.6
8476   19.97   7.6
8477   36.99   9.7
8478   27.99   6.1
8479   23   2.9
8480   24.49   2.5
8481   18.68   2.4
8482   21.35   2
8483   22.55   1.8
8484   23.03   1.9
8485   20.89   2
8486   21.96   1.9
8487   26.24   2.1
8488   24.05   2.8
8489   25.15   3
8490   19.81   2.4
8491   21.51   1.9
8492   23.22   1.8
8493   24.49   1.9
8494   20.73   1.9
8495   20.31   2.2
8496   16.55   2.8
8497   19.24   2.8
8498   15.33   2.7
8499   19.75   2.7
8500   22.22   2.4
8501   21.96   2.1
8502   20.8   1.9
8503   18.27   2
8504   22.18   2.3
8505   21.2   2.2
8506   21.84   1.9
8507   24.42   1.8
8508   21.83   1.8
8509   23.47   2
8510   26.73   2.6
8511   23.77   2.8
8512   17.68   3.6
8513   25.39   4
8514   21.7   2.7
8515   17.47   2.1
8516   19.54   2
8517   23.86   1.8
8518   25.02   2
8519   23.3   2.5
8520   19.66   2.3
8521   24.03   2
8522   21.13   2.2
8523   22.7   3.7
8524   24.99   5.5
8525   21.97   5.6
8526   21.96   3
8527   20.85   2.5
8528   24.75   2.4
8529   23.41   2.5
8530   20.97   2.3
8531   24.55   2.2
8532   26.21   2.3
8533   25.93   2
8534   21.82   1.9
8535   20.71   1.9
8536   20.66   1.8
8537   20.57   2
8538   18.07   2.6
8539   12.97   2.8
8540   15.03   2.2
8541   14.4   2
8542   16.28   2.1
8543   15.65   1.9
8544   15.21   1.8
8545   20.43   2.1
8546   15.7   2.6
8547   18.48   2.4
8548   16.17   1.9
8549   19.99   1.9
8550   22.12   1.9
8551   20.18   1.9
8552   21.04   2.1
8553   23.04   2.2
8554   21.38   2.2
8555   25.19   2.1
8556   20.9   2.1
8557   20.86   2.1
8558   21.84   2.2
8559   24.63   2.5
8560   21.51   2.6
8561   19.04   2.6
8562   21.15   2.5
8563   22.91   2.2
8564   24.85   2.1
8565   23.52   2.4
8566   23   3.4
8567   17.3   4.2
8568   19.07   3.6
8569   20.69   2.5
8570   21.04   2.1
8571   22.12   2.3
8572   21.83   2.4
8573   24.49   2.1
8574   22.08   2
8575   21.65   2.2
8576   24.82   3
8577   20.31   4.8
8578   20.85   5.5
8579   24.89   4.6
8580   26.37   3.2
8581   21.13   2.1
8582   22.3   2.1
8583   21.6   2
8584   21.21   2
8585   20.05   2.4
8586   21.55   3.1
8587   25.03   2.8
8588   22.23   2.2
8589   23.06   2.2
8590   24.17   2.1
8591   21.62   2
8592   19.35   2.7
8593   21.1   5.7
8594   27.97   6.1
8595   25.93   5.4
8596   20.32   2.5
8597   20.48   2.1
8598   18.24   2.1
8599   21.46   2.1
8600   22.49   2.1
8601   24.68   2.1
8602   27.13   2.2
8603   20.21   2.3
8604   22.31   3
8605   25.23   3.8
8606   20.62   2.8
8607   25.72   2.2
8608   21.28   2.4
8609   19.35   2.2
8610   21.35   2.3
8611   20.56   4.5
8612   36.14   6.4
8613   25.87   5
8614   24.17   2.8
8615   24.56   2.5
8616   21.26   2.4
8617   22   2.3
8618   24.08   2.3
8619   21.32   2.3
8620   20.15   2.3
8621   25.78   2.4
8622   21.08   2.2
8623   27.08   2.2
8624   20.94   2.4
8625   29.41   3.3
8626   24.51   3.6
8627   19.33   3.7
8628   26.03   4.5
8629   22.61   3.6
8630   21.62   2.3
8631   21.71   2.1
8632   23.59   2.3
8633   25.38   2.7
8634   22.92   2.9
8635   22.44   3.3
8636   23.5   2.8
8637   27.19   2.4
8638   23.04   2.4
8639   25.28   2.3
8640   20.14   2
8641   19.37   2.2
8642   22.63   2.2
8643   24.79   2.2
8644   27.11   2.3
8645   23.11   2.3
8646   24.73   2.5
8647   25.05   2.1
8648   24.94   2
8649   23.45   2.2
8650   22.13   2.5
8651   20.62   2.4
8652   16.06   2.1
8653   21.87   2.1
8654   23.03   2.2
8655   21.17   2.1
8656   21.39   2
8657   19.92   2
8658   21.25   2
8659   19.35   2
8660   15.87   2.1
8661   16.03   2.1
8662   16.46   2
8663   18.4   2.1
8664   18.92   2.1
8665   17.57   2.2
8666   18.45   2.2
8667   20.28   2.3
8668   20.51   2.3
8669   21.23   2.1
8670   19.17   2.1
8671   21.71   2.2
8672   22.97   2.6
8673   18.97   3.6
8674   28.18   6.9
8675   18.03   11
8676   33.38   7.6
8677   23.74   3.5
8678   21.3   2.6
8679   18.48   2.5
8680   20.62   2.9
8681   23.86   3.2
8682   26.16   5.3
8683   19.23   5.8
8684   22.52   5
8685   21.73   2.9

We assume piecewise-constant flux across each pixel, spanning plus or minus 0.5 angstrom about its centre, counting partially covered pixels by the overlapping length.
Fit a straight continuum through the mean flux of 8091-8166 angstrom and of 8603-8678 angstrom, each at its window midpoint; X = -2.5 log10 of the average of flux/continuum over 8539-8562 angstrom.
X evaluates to 0.182 mag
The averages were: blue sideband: 25.4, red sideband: 22.4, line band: 19.4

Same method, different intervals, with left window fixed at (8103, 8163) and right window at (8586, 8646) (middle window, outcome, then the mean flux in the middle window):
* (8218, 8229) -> -0.04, 26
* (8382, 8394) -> 0.07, 22.8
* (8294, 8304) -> 0.02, 24.3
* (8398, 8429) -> 0.03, 23.6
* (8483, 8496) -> 0.07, 22.4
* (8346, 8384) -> 0.08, 22.7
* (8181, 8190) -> 0.06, 23.8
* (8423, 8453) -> 0.11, 21.7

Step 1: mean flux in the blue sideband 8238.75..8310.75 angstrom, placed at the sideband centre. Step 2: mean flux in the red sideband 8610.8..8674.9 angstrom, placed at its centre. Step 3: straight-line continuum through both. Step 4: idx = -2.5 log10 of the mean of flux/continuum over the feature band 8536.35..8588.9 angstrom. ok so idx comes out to 0.098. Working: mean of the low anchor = 24.2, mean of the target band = 20.8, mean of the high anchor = 22.3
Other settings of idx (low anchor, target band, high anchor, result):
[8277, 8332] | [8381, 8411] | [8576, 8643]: 0.047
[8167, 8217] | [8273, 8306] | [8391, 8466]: 0.011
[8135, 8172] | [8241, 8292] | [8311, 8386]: 0.015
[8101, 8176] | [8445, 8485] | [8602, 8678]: 0.006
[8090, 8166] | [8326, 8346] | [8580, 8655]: 0.054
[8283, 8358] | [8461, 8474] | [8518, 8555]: -0.104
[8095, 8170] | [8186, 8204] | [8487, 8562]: 0.026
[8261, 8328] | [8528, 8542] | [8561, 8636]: 0.133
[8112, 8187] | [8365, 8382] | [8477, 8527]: 0.027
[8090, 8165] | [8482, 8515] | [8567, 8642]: 0.080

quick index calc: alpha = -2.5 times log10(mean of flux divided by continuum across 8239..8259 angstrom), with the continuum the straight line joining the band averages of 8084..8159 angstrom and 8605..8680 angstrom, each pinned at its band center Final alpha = 0.04 mag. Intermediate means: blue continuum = 25.5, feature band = 23.7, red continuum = 22.4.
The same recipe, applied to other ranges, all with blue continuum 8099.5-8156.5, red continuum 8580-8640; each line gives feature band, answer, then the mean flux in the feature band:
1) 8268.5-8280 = 0.050 mag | 23.6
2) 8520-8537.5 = 0.038 mag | 22.7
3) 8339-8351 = 0.032 mag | 23.7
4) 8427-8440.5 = 0.113 mag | 21.6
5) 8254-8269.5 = 0.020 mag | 24.4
